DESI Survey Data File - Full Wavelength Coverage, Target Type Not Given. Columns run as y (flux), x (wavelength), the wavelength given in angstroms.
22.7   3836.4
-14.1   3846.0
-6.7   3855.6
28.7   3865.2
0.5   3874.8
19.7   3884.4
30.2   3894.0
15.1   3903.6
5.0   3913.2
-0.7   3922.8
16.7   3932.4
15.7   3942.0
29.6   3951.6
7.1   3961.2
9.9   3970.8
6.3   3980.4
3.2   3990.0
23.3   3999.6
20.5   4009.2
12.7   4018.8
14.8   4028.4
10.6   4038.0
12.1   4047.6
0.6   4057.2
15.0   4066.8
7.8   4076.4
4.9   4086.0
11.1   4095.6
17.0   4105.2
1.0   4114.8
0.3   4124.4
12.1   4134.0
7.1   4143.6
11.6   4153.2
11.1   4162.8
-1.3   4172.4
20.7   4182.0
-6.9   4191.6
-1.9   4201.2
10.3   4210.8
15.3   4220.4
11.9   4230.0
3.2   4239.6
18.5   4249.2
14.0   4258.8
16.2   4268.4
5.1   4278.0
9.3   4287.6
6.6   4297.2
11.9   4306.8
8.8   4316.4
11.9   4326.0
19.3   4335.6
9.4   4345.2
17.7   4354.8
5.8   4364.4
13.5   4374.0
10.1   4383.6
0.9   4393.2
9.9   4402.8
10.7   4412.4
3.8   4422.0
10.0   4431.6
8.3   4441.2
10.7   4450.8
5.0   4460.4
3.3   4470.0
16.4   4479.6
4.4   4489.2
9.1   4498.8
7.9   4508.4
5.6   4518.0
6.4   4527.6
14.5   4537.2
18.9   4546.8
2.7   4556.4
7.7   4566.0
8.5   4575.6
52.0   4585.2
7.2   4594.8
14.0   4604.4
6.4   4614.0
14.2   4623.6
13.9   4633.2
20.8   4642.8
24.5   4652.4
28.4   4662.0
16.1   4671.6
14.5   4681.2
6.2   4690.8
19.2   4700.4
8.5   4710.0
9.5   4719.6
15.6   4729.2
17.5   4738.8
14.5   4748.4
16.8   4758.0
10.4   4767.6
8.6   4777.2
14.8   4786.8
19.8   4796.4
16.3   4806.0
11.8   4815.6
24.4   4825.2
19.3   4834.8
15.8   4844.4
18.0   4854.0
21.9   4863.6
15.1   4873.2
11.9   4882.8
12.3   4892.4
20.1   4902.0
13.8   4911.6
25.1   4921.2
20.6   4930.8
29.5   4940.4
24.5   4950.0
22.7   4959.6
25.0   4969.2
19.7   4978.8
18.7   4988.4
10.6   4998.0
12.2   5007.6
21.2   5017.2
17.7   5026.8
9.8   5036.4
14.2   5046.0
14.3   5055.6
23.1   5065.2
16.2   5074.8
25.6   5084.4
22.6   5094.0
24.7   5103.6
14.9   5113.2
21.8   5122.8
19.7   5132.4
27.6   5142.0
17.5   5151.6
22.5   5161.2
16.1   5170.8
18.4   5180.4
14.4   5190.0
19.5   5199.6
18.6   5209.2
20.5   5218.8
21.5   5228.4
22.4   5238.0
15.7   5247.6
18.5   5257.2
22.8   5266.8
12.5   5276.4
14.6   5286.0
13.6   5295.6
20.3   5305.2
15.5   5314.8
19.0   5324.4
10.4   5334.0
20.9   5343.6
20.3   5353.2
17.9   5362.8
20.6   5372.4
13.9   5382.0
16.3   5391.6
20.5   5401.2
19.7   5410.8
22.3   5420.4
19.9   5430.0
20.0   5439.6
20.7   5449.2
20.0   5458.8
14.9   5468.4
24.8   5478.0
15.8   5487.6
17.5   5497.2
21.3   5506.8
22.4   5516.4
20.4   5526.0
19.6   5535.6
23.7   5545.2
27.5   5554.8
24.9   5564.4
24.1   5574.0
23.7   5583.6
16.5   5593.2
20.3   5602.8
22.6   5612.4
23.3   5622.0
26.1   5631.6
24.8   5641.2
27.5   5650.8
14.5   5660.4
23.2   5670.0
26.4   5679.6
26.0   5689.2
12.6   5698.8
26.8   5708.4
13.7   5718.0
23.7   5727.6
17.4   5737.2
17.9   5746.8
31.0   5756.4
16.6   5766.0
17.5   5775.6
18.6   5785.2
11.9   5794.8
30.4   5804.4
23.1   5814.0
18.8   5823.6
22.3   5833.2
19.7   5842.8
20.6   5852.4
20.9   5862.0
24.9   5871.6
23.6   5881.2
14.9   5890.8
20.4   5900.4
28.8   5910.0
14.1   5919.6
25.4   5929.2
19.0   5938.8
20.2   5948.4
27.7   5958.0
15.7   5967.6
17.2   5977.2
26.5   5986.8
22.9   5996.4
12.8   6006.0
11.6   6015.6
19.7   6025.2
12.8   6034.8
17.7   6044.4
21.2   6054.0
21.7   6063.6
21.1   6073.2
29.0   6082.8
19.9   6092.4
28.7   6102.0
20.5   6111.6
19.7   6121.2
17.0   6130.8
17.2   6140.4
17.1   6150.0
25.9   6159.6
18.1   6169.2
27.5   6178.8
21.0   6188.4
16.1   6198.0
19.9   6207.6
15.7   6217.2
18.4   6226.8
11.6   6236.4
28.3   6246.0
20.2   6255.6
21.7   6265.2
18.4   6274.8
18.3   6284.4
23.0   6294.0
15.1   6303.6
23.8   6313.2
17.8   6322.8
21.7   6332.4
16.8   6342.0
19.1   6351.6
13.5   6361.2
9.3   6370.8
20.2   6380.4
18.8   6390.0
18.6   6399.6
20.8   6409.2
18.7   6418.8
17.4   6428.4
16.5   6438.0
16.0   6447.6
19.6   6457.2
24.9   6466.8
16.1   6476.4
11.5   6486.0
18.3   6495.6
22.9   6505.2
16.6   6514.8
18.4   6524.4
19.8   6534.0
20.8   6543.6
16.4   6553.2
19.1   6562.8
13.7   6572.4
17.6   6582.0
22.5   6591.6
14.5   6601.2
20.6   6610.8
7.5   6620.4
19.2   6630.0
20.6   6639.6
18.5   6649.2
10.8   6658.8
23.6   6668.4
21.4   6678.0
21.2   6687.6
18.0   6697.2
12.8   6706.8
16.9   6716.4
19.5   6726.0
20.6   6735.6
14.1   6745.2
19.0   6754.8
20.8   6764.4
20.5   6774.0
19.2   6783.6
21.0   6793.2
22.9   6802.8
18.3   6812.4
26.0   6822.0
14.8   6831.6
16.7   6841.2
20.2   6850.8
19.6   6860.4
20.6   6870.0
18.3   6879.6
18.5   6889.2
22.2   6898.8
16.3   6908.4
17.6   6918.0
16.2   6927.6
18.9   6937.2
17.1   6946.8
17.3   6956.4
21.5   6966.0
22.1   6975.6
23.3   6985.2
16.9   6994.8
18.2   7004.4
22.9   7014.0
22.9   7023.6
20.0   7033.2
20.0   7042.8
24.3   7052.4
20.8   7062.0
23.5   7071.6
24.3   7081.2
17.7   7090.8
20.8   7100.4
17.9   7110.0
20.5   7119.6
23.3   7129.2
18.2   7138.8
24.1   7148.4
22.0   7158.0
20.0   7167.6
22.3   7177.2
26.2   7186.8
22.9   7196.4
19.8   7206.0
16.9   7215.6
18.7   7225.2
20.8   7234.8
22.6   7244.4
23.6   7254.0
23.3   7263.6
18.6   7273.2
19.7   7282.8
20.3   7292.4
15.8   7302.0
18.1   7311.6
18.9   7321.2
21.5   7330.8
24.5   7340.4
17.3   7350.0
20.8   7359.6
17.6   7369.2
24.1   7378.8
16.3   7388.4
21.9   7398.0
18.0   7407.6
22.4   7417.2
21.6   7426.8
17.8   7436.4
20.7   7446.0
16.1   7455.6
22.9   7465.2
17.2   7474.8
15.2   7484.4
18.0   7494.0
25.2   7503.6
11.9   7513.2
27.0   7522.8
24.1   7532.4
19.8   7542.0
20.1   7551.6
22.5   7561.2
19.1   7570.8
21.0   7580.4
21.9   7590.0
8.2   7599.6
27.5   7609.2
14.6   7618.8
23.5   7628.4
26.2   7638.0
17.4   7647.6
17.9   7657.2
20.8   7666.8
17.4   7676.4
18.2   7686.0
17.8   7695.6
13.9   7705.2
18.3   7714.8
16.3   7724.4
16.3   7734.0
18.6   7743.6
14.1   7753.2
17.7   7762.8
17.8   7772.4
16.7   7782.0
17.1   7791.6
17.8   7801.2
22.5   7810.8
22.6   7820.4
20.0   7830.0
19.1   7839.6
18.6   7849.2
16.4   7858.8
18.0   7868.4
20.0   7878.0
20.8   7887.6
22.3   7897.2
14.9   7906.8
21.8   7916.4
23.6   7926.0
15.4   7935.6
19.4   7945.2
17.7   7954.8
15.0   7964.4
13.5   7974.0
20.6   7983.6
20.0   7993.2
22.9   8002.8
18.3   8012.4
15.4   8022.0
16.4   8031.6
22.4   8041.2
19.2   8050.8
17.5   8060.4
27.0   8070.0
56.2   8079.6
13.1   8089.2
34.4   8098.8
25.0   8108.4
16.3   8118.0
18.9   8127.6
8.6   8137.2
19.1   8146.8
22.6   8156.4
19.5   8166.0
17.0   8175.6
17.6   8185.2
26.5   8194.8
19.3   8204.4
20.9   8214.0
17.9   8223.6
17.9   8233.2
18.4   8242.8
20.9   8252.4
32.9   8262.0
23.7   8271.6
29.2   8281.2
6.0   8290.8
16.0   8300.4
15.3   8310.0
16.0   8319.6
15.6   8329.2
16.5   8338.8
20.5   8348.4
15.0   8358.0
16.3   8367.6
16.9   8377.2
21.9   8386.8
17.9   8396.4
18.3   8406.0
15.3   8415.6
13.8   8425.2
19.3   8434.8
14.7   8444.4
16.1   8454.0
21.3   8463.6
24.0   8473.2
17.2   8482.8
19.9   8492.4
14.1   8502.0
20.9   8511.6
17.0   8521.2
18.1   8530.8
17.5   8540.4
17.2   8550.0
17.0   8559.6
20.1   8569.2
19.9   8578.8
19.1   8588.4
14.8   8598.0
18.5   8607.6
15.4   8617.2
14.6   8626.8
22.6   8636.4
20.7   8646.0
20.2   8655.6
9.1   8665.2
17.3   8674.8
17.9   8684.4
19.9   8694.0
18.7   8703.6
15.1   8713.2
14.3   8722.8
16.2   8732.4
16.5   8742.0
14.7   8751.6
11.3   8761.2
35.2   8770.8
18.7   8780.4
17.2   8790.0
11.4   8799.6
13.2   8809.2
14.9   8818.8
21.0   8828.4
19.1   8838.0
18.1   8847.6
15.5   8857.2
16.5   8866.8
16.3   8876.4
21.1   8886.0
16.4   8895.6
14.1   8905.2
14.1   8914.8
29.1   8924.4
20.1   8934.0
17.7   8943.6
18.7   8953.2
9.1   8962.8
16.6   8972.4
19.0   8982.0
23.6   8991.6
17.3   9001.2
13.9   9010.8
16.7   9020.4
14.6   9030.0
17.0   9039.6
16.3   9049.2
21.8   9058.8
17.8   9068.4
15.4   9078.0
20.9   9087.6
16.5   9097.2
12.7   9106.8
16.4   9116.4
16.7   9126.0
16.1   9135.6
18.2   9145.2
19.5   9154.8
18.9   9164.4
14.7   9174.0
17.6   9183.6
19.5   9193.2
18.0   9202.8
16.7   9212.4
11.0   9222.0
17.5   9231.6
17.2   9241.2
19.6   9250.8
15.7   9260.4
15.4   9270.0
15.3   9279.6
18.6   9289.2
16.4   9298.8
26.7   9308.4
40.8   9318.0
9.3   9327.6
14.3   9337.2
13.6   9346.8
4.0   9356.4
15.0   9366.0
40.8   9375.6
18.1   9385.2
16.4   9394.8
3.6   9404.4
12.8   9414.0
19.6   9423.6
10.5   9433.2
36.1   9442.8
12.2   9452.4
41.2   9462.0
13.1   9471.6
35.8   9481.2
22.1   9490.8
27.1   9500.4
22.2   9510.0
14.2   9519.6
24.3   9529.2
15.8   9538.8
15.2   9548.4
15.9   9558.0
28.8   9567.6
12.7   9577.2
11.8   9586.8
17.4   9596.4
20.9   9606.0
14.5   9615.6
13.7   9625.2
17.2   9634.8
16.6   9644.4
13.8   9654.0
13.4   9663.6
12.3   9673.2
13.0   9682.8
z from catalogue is 0.230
